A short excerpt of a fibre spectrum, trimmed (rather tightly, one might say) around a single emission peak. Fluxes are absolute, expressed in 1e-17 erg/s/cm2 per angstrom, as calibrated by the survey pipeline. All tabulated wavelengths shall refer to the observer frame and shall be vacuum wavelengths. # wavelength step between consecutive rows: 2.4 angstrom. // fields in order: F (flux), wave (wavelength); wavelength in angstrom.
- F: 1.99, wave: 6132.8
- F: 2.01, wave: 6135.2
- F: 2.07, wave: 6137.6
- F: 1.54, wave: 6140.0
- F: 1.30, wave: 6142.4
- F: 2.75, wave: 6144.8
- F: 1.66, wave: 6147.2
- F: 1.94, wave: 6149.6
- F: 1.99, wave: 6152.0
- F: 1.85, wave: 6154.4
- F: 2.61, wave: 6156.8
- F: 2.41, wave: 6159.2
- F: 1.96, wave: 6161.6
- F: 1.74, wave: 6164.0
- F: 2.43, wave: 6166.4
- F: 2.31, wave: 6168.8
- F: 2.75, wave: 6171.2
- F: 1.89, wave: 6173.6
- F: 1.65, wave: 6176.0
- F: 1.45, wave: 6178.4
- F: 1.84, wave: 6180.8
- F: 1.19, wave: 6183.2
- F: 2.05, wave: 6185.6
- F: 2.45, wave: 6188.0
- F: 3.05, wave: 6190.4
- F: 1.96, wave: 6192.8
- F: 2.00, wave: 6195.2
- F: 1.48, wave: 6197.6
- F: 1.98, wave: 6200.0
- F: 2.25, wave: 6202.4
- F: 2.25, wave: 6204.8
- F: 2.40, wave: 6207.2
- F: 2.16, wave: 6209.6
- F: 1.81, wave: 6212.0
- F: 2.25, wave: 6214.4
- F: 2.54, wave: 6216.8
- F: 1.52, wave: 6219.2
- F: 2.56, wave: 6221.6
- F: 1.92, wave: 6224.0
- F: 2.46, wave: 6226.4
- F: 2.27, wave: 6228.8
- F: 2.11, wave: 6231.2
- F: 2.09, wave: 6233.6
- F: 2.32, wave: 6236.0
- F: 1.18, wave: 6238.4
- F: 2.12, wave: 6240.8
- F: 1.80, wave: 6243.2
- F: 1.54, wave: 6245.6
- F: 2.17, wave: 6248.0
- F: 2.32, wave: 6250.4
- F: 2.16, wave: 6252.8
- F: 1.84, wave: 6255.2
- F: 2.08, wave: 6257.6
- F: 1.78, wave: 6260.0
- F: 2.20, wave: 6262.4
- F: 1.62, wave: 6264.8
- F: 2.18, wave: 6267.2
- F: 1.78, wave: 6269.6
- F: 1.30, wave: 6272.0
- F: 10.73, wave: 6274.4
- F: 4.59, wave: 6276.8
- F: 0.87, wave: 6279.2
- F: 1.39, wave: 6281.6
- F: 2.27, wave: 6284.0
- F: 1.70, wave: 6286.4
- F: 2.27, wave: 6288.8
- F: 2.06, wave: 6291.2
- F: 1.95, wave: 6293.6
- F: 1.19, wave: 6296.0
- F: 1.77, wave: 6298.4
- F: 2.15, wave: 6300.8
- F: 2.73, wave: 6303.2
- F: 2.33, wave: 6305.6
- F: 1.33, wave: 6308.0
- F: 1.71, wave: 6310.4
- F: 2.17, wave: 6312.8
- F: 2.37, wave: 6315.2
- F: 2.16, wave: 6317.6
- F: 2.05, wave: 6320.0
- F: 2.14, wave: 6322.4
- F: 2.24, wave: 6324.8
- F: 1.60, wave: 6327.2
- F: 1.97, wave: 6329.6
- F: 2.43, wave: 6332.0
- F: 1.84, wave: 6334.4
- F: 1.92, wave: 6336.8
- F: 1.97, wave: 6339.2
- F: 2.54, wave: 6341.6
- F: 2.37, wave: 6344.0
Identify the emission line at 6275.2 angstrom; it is Hbeta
